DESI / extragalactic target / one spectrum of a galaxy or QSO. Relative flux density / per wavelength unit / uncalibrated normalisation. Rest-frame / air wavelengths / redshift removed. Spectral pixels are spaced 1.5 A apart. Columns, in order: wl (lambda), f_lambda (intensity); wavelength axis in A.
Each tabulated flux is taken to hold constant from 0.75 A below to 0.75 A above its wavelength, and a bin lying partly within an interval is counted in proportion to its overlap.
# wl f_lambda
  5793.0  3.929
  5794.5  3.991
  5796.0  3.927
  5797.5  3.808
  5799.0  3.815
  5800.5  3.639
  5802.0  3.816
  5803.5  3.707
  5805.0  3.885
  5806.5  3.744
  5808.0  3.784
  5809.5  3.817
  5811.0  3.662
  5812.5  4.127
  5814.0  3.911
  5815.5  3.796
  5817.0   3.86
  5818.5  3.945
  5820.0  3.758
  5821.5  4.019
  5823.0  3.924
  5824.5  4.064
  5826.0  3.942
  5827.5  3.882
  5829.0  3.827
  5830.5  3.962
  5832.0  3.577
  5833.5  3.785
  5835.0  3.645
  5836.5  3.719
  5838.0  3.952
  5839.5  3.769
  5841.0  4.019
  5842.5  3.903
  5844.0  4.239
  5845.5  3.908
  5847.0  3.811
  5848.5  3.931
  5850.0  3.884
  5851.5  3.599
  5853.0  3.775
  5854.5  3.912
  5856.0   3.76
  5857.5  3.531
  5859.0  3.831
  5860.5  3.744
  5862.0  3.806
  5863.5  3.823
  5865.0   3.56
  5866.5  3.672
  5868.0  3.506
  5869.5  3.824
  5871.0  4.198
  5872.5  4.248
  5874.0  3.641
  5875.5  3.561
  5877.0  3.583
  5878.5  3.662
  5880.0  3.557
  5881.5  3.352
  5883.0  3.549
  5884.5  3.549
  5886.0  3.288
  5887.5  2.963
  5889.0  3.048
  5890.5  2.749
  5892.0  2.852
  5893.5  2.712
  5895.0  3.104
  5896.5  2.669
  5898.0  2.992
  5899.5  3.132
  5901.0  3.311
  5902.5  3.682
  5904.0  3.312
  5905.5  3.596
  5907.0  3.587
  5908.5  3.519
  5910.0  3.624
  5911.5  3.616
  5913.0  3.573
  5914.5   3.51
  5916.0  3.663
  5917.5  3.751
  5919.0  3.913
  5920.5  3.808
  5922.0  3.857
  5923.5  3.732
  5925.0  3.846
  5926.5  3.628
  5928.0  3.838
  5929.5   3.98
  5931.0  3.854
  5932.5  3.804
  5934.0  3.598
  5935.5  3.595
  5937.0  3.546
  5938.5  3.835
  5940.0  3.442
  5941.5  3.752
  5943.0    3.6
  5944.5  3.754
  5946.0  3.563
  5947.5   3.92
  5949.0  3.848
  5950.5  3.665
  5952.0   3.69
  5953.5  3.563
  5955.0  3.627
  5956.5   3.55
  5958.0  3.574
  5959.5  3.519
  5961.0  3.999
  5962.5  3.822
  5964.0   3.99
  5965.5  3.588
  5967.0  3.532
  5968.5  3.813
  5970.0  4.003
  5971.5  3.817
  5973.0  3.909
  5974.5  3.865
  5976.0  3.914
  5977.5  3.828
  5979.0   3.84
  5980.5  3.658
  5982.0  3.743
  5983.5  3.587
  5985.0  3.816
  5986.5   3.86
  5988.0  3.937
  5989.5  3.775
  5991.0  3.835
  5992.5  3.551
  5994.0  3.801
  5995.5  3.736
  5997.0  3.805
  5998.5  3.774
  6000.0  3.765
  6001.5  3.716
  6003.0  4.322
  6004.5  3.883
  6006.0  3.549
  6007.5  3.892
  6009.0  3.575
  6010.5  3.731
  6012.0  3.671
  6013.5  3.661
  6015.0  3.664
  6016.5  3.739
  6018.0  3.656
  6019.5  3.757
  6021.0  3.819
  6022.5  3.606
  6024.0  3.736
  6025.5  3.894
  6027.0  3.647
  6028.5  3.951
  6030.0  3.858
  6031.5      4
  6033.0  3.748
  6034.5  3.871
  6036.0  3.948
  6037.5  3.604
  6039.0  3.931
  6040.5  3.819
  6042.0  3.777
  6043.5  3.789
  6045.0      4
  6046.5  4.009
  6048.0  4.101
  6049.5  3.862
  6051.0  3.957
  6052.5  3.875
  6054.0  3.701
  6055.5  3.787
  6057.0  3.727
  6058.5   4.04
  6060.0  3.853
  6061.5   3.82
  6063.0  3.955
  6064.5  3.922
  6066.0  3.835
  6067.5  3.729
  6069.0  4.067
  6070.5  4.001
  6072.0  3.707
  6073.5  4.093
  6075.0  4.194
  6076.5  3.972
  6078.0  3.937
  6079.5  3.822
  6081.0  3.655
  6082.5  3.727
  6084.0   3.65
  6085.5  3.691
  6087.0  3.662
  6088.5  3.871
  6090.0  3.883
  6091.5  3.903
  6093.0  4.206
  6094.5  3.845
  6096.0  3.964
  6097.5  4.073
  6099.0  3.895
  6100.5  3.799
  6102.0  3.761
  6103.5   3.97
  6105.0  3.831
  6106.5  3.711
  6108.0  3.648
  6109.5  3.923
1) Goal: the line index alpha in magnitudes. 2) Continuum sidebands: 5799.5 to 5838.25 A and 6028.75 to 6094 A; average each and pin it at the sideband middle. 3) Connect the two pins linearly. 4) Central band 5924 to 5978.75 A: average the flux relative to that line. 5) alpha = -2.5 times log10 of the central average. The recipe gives 0.033 mag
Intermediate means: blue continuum 3.83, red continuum 3.87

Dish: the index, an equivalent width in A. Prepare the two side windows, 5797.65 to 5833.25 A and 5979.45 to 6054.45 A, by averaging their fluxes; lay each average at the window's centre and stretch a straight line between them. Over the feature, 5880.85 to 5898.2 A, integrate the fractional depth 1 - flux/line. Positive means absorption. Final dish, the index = 3.44 A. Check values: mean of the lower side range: 3.84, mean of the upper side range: 3.8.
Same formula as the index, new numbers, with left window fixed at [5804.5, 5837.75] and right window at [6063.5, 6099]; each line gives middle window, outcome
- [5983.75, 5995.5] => 0.3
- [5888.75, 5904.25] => 3.3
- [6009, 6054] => 0.8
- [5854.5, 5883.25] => 1.1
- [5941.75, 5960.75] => 1.0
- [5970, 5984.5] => 0.2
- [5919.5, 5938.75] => 0.5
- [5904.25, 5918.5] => 1.0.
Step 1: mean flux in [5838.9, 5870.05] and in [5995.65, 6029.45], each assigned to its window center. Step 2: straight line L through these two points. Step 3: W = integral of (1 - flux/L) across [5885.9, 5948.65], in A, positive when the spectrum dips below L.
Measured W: 4.6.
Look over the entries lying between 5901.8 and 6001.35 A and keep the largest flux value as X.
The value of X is 4.003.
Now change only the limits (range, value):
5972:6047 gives 4.322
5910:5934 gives 3.98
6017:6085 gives 4.194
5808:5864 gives 4.239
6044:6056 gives 4.101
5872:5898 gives 4.248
